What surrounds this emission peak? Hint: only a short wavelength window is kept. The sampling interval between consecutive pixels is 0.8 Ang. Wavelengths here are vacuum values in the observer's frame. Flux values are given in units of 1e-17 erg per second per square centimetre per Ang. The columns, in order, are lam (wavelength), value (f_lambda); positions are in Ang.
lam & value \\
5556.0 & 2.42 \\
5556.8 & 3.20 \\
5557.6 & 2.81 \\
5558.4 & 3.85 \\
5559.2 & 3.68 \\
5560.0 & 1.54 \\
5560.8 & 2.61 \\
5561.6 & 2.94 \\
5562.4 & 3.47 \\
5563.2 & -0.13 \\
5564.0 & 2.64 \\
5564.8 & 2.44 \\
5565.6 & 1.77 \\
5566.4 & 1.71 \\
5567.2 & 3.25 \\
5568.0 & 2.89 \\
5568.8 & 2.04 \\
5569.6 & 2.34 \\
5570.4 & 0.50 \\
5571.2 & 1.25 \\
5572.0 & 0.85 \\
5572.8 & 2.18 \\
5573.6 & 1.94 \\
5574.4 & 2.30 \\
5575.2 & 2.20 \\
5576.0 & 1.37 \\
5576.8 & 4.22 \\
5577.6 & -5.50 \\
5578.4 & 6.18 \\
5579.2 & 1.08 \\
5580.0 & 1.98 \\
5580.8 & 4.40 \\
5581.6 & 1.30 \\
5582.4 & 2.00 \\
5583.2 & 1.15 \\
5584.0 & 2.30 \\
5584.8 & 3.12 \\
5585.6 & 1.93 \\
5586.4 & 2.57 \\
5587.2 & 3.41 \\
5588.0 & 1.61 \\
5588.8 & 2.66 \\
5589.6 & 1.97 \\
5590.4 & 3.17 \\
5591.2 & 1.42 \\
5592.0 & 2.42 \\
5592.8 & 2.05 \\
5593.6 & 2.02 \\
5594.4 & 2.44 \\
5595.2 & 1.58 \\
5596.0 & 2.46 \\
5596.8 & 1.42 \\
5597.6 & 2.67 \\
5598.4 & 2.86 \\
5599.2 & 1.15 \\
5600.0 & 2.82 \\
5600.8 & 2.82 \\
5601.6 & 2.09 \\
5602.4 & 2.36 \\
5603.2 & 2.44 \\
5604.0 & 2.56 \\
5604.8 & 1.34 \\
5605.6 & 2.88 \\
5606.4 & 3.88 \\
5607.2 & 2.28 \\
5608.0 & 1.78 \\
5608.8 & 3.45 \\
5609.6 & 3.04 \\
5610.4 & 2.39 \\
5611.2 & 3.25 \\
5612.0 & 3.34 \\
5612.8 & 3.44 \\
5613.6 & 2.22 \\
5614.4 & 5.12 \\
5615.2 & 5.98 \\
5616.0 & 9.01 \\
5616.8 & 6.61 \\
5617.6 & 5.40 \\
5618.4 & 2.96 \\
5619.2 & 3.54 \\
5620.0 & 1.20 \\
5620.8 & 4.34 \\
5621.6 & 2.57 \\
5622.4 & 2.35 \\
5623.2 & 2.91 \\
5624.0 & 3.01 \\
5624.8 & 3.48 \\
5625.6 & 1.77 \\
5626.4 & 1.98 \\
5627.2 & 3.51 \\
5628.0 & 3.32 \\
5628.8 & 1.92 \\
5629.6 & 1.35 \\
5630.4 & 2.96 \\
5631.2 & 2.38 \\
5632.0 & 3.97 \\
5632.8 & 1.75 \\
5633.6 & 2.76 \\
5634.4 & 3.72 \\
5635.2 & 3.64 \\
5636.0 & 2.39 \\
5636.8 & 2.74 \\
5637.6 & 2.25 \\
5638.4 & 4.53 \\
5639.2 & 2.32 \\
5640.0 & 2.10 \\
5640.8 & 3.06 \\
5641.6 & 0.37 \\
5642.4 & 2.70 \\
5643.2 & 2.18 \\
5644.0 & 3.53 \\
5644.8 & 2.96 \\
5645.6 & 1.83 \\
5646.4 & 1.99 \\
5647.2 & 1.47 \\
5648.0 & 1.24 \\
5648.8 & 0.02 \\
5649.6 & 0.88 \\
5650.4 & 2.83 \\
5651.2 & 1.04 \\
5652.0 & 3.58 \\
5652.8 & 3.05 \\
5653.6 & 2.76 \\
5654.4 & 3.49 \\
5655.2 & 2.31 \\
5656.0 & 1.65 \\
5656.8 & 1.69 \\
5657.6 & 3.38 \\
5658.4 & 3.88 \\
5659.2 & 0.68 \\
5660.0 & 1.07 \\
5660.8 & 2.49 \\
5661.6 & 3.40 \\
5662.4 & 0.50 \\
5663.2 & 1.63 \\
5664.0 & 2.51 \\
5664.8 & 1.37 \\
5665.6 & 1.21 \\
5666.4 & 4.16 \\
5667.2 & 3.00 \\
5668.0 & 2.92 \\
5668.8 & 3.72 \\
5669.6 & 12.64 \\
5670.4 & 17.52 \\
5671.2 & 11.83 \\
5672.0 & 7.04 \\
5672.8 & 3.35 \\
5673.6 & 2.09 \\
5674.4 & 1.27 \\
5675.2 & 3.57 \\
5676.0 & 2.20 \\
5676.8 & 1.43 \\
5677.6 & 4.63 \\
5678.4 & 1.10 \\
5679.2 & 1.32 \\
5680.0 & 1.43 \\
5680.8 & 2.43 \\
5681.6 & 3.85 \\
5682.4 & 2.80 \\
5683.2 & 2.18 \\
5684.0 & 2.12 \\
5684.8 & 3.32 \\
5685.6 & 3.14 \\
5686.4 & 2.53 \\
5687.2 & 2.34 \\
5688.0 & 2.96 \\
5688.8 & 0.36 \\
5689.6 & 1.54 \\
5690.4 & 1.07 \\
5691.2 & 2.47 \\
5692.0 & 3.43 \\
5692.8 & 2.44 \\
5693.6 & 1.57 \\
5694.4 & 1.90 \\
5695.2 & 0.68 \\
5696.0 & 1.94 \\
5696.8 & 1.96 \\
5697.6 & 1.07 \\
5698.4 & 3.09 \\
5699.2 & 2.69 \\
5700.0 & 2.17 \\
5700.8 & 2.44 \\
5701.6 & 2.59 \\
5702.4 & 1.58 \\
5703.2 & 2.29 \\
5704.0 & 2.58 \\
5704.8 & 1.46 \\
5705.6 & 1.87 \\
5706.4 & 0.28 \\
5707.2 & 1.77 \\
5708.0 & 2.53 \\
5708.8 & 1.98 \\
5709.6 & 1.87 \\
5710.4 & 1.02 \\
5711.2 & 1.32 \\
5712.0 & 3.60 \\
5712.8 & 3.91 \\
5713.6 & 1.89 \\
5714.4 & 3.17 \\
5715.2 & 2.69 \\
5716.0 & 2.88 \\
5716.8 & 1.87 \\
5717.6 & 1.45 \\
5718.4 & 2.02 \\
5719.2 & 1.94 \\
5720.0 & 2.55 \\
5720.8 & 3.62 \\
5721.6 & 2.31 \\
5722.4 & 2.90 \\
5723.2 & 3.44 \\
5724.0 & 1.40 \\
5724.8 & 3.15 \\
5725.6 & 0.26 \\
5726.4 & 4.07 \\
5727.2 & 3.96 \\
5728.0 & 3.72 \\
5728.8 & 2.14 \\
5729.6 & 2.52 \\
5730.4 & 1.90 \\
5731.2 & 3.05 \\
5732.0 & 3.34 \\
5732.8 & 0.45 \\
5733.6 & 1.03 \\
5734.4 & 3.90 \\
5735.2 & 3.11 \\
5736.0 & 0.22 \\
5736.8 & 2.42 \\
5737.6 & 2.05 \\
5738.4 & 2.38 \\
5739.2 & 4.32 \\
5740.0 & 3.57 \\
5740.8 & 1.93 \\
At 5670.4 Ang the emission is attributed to [O III]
